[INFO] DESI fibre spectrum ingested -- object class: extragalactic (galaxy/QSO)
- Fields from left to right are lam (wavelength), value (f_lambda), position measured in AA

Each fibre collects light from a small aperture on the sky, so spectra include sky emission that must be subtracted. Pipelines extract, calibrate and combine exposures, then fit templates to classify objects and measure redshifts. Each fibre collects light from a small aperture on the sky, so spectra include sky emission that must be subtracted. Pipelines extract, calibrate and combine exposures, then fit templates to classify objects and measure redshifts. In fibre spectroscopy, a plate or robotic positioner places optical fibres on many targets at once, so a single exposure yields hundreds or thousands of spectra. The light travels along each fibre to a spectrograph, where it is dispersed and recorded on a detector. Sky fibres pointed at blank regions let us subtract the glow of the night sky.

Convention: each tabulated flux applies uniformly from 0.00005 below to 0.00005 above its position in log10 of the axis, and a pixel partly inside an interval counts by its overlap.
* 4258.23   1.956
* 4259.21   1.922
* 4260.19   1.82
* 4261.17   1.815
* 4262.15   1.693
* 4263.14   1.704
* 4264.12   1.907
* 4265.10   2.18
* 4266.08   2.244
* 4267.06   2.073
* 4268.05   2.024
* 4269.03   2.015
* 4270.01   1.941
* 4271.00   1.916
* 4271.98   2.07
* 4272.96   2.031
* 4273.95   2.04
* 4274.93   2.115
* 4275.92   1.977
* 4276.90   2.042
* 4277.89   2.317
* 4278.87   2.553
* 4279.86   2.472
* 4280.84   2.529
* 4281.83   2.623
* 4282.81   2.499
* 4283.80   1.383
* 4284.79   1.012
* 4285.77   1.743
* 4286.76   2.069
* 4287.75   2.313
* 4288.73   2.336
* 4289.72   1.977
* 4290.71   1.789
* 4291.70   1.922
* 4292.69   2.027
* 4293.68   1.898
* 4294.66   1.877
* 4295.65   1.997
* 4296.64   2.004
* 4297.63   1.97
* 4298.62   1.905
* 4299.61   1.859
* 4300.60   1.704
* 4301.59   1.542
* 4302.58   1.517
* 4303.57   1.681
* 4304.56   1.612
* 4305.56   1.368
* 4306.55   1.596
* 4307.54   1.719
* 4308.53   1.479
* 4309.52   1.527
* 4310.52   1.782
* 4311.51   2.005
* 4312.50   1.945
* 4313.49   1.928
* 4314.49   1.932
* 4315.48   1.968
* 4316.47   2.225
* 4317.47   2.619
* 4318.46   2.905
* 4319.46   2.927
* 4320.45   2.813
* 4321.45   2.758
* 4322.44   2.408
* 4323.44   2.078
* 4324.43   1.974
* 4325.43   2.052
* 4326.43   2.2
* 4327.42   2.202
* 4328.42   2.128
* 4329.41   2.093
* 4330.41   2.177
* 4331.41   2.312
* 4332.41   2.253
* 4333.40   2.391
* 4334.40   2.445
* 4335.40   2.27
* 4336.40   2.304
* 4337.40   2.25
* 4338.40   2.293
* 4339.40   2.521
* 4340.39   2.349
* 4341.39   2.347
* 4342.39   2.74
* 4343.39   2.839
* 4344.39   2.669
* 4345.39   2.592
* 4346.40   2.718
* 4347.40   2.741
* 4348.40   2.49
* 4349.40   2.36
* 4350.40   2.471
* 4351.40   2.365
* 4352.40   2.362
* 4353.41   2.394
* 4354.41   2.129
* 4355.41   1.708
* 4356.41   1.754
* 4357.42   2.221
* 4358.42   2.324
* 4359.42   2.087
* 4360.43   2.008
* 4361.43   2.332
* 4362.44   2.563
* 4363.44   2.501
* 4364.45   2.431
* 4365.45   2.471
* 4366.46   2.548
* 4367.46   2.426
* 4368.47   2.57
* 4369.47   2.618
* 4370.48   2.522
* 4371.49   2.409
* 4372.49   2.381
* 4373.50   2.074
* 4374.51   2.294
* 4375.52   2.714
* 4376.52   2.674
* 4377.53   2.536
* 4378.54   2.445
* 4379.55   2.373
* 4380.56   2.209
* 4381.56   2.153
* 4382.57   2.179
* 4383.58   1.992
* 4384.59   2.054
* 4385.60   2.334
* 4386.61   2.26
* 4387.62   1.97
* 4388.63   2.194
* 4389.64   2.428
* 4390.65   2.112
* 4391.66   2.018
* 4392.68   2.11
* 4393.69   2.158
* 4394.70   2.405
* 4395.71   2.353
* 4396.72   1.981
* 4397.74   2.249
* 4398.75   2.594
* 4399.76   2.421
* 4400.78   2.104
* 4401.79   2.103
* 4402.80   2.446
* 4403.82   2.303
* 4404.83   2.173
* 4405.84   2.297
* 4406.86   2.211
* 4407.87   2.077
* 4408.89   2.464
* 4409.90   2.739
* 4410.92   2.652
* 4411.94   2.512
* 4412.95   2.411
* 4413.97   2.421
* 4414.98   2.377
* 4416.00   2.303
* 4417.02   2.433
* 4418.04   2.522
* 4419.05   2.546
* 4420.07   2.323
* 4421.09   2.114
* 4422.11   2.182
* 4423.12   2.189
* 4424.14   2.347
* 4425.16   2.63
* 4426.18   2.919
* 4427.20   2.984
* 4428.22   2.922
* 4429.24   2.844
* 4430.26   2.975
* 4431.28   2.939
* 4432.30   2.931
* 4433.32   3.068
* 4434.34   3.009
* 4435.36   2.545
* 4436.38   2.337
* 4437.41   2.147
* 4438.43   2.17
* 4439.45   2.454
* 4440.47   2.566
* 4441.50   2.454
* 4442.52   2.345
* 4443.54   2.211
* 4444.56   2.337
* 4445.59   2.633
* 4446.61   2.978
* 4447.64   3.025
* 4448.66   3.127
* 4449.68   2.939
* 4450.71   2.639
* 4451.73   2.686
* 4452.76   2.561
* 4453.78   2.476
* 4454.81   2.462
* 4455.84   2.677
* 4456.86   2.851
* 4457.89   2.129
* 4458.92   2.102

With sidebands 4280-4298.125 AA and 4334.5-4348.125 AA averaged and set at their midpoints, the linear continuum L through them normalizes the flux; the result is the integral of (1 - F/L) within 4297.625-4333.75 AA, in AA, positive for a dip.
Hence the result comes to 3.6 AA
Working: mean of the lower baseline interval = 2.01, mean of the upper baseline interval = 2.51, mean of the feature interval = 2.04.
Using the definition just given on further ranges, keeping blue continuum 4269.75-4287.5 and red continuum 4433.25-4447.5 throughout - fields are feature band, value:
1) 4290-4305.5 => 2.3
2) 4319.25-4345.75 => -1.8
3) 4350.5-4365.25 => 0.3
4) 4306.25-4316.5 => 1.7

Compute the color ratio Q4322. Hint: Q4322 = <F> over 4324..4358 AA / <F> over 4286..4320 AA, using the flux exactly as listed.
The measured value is 1.20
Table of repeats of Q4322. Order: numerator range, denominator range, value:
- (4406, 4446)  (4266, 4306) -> 1.28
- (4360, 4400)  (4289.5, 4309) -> 1.31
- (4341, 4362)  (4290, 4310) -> 1.35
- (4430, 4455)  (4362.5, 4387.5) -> 1.11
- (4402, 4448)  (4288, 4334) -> 1.24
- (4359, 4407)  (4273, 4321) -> 1.15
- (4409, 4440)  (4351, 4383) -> 1.10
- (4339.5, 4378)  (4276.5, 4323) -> 1.19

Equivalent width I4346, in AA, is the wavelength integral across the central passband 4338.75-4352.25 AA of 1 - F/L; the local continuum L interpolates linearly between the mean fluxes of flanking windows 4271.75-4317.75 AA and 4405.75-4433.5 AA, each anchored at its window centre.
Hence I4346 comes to -2.2 AA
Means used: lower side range 1.94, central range 2.55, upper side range 2.55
